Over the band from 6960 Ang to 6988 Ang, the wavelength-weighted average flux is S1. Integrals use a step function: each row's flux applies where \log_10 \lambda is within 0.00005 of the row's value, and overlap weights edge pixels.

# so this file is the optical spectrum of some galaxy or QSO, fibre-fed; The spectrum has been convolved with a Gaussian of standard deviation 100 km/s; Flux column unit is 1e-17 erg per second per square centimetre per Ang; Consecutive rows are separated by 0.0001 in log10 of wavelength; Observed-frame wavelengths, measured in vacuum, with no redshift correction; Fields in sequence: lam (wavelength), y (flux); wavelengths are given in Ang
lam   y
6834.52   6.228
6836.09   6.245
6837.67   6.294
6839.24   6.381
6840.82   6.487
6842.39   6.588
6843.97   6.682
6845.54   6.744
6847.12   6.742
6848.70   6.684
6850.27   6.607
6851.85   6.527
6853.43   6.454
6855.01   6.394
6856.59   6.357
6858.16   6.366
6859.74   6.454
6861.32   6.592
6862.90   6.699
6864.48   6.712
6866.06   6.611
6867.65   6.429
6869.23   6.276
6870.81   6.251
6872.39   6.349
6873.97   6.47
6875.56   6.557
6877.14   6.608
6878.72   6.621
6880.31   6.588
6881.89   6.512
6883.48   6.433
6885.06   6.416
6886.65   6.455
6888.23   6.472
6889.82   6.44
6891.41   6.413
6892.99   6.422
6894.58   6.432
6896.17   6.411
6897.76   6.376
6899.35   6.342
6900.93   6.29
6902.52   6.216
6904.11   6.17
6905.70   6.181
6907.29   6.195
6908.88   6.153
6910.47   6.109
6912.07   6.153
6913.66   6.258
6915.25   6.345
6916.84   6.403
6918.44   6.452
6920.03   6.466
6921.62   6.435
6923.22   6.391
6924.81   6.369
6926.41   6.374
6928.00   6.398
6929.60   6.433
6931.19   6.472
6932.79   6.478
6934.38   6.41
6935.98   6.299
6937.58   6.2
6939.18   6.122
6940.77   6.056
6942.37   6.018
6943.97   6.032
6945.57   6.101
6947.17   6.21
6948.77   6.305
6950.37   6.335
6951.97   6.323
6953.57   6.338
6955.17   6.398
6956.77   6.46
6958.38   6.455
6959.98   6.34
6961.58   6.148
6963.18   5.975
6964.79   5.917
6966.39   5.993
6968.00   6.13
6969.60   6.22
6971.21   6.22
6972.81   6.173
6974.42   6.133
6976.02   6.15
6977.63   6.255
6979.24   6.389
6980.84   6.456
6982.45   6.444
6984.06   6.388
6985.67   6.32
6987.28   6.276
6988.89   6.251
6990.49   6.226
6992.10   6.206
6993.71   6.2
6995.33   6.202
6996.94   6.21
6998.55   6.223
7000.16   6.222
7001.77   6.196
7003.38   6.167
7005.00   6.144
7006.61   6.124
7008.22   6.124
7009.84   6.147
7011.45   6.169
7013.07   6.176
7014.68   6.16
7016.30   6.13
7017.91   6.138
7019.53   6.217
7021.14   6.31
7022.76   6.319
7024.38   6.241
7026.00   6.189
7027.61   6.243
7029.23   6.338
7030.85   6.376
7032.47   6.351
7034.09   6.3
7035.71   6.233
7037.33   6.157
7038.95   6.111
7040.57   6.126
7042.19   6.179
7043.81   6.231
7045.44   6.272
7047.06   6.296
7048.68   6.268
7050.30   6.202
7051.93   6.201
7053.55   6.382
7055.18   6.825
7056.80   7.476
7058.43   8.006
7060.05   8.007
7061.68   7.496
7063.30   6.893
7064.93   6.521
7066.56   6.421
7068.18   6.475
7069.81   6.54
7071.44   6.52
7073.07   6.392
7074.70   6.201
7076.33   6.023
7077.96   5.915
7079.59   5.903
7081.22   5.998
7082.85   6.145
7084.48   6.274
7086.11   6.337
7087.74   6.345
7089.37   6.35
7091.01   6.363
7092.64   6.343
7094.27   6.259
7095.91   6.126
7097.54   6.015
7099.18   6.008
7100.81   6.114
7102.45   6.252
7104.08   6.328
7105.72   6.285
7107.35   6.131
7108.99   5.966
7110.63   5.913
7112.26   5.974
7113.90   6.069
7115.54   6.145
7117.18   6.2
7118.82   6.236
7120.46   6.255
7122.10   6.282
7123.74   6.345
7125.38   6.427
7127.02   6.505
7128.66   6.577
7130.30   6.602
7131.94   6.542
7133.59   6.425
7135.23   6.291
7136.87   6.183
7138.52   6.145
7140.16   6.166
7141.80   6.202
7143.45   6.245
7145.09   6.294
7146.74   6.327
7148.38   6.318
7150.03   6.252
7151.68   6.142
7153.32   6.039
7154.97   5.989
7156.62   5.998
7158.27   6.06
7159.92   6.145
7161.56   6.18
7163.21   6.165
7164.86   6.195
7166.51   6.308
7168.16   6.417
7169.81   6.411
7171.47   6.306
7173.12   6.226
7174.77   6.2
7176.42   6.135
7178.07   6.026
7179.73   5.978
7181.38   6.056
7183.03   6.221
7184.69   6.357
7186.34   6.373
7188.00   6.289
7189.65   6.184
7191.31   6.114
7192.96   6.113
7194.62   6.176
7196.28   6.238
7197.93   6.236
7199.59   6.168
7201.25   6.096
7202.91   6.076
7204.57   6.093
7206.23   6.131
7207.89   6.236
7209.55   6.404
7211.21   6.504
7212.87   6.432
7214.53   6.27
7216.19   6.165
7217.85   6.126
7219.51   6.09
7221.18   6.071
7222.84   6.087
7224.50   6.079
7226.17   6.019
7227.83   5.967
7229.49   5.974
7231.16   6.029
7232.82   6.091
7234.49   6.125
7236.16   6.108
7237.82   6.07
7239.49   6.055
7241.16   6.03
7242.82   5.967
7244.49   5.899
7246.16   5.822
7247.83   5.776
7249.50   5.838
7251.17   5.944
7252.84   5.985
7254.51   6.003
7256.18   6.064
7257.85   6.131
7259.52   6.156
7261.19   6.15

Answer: 6.21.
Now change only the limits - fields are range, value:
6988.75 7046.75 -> 6.21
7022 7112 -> 6.36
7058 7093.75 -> 6.5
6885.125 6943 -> 6.32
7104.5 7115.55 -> 6.07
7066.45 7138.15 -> 6.25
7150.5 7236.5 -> 6.17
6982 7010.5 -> 6.22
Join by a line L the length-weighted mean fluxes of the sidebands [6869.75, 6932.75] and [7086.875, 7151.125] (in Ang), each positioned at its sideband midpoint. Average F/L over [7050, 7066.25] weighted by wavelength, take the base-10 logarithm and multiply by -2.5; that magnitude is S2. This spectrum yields -0.12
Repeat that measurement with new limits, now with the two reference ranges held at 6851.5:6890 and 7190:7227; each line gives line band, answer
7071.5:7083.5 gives 0.03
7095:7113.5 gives 0.03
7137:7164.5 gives 0.01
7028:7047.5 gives 0.01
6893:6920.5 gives 0.03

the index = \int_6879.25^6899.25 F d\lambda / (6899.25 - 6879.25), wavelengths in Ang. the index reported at 6.44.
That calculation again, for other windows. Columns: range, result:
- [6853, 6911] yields 6.41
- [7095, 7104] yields 6.12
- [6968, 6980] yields 6.21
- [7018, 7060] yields 6.42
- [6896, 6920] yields 6.27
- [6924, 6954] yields 6.28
